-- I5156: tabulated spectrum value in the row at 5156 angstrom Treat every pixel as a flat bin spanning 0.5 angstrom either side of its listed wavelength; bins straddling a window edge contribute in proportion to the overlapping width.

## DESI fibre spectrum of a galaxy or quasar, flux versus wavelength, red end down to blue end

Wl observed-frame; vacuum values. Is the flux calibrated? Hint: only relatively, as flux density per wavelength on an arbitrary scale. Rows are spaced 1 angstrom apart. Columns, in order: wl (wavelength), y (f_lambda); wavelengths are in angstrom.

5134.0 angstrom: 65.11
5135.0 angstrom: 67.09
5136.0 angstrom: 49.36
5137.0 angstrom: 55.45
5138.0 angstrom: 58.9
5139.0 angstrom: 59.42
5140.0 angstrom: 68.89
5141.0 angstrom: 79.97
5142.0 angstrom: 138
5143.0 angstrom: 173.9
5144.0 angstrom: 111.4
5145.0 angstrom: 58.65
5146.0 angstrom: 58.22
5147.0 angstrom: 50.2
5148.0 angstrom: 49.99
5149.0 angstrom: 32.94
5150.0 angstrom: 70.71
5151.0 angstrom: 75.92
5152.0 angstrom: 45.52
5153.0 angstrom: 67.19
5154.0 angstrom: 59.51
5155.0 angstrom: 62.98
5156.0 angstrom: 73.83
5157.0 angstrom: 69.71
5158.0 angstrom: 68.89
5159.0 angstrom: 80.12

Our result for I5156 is 73.83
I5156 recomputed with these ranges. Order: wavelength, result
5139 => 59.42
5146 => 58.22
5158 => 68.89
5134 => 65.11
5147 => 50.2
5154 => 59.51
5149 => 32.94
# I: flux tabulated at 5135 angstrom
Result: 67.09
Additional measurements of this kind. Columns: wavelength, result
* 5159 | 80.12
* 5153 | 67.19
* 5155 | 62.98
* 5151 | 75.92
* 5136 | 49.36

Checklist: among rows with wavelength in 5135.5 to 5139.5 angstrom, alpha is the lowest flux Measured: 49.36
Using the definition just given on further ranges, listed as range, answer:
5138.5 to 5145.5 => 58.65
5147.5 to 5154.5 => 32.94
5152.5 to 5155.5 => 59.51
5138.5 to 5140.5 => 59.42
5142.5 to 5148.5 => 49.99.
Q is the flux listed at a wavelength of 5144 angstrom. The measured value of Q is 111.4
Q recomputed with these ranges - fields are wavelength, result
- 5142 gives 138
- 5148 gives 49.99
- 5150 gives 70.71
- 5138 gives 58.9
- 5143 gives 173.9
